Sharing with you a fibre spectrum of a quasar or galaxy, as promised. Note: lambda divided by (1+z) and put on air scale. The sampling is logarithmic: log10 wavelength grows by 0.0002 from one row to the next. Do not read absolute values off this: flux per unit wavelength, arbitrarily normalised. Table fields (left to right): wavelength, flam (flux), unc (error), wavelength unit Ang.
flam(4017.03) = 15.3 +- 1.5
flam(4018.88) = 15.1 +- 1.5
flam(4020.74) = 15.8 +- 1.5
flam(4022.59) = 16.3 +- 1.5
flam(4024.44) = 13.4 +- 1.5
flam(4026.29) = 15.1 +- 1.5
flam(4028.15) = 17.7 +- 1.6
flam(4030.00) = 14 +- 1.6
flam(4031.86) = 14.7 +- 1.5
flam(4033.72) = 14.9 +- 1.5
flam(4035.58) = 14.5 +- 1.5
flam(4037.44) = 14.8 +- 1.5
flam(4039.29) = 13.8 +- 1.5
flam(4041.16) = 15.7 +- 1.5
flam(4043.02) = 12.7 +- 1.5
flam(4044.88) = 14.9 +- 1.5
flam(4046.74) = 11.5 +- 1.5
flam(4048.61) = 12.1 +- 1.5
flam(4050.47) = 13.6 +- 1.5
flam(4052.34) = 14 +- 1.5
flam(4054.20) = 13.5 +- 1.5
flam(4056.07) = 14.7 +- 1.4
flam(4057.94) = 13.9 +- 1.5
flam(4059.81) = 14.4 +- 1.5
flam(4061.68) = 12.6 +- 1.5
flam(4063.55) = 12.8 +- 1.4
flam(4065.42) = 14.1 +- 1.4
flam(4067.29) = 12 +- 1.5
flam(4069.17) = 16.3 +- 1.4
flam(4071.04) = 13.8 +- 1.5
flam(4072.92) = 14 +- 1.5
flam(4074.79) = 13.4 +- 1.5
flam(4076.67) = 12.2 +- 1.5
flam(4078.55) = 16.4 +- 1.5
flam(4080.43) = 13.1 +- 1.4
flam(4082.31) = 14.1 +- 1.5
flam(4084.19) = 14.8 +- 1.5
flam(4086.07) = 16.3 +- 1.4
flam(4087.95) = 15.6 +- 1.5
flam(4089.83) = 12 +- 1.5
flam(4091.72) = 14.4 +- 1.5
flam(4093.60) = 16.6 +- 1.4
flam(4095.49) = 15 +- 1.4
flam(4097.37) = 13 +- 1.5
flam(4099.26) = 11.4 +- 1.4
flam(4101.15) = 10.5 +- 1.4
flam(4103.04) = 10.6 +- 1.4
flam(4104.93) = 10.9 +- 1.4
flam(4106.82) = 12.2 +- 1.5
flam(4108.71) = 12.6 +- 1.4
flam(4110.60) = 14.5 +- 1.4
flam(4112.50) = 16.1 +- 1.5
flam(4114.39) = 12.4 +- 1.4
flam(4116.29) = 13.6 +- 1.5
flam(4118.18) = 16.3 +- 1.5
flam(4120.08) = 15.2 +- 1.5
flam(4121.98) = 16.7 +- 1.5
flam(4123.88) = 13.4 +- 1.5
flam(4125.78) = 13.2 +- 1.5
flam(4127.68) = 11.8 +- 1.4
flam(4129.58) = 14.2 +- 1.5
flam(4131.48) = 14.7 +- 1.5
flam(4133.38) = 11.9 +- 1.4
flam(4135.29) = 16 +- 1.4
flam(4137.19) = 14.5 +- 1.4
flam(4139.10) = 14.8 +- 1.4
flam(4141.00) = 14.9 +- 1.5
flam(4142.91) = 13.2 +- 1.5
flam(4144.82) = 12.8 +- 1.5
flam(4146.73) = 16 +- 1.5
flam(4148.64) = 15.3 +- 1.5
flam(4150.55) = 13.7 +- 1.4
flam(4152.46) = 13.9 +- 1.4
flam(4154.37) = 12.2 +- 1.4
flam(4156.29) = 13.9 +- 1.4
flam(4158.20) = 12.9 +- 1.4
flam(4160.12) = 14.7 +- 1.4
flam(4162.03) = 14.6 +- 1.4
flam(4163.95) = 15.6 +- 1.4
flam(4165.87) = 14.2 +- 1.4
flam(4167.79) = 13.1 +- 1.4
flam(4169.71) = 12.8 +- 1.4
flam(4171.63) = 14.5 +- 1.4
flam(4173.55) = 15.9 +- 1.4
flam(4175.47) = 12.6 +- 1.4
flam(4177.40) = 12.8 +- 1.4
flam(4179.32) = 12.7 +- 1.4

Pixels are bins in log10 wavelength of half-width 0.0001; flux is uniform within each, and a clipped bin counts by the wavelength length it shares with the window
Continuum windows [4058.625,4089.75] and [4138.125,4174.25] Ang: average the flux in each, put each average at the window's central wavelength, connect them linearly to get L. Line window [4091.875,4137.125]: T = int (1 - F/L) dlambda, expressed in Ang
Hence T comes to 1.5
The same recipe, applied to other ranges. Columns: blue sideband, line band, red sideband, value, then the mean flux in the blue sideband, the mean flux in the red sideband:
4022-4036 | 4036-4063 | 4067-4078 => 1.4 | 15.1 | 13.8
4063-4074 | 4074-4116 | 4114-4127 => 1.8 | 13.9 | 14.4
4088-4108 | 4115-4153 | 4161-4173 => -2.2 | 12.8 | 14.2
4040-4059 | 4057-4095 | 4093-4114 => -2.4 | 13.7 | 13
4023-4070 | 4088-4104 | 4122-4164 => 1.1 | 14.1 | 14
